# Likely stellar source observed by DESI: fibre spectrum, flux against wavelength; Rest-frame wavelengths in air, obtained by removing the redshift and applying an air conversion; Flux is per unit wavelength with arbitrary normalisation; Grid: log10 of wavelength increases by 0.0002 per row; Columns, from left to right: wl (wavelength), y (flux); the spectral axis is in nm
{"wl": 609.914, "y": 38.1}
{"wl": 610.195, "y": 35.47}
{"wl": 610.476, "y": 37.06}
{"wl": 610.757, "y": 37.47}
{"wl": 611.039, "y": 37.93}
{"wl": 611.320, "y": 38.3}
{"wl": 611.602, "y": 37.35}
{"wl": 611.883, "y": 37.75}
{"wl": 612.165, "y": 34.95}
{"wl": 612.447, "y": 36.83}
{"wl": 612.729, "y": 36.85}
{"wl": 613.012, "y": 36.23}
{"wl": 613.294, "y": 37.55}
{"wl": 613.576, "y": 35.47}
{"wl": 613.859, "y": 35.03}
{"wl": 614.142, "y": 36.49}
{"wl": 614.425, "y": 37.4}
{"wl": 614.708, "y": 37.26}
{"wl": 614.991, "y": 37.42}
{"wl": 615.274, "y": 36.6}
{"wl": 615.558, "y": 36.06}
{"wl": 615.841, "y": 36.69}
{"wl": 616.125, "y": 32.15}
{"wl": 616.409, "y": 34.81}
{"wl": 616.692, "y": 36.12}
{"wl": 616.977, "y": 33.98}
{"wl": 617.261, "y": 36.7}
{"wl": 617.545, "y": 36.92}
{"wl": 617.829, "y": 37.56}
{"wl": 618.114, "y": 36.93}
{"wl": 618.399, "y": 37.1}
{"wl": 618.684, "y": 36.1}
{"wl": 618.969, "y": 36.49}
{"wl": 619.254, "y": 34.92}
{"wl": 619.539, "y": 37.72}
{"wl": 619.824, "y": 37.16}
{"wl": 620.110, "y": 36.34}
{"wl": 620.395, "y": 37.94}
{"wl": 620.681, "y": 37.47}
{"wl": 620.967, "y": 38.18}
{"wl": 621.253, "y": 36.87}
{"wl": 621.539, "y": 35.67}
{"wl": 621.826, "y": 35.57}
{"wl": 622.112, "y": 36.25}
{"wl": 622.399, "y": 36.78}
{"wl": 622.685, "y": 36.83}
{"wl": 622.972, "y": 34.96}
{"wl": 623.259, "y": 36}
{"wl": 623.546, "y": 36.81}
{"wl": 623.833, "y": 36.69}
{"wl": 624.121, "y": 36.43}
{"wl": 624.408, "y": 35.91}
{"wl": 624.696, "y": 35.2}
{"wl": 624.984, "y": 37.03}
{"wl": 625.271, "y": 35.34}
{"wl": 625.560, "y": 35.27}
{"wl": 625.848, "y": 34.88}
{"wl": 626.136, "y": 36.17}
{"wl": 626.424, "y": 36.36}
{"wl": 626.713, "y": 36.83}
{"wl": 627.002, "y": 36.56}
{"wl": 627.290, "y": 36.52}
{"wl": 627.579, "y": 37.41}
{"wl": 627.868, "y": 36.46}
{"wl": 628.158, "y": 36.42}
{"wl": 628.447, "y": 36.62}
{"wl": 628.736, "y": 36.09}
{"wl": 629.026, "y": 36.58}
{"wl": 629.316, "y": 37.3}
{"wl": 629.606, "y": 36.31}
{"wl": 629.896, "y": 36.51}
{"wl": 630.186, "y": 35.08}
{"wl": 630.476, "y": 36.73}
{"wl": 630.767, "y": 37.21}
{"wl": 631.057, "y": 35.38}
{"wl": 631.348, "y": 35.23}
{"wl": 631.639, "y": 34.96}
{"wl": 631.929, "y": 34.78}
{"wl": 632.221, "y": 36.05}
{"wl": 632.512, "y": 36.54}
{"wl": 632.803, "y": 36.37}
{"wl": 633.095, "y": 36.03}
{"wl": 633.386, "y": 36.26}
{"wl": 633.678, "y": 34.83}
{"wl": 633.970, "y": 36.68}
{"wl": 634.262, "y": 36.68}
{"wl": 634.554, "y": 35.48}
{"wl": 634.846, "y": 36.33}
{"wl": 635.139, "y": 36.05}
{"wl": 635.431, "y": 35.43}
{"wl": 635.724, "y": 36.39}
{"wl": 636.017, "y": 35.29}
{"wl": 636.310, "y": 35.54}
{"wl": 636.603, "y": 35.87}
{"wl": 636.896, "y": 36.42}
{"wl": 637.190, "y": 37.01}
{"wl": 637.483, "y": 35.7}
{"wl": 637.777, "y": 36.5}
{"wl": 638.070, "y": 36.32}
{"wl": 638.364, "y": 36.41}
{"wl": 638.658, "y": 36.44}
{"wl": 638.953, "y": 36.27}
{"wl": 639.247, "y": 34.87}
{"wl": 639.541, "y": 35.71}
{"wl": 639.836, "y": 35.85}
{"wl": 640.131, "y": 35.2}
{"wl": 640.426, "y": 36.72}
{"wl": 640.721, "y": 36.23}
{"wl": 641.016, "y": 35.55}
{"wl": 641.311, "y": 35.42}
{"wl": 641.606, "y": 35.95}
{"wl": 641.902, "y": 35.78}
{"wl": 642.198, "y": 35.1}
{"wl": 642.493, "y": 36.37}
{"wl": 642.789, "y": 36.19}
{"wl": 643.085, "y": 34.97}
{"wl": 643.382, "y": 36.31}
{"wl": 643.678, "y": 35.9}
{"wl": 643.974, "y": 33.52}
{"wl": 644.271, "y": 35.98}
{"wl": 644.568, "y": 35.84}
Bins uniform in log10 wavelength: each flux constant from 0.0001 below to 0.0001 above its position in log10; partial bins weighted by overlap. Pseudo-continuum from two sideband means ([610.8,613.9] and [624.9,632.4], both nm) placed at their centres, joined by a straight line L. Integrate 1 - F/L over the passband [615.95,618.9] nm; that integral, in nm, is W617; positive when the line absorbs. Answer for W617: 0.06 nm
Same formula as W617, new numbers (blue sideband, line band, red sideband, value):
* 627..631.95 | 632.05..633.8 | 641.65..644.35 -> 0.00 nm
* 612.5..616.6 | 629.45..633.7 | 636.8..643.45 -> 0.01 nm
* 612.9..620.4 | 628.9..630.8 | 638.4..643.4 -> -0.02 nm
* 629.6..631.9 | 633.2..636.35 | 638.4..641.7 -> -0.01 nm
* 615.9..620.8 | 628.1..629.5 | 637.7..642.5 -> -0.02 nm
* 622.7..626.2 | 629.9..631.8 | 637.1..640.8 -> 0.01 nm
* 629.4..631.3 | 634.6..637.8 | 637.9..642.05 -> 0.00 nm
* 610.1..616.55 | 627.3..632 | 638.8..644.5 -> -0.03 nm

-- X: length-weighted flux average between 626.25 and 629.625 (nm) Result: 36.6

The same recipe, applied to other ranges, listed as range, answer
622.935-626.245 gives 35.9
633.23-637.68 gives 36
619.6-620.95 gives 37.4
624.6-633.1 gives 36.1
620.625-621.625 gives 37.1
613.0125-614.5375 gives 36.4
